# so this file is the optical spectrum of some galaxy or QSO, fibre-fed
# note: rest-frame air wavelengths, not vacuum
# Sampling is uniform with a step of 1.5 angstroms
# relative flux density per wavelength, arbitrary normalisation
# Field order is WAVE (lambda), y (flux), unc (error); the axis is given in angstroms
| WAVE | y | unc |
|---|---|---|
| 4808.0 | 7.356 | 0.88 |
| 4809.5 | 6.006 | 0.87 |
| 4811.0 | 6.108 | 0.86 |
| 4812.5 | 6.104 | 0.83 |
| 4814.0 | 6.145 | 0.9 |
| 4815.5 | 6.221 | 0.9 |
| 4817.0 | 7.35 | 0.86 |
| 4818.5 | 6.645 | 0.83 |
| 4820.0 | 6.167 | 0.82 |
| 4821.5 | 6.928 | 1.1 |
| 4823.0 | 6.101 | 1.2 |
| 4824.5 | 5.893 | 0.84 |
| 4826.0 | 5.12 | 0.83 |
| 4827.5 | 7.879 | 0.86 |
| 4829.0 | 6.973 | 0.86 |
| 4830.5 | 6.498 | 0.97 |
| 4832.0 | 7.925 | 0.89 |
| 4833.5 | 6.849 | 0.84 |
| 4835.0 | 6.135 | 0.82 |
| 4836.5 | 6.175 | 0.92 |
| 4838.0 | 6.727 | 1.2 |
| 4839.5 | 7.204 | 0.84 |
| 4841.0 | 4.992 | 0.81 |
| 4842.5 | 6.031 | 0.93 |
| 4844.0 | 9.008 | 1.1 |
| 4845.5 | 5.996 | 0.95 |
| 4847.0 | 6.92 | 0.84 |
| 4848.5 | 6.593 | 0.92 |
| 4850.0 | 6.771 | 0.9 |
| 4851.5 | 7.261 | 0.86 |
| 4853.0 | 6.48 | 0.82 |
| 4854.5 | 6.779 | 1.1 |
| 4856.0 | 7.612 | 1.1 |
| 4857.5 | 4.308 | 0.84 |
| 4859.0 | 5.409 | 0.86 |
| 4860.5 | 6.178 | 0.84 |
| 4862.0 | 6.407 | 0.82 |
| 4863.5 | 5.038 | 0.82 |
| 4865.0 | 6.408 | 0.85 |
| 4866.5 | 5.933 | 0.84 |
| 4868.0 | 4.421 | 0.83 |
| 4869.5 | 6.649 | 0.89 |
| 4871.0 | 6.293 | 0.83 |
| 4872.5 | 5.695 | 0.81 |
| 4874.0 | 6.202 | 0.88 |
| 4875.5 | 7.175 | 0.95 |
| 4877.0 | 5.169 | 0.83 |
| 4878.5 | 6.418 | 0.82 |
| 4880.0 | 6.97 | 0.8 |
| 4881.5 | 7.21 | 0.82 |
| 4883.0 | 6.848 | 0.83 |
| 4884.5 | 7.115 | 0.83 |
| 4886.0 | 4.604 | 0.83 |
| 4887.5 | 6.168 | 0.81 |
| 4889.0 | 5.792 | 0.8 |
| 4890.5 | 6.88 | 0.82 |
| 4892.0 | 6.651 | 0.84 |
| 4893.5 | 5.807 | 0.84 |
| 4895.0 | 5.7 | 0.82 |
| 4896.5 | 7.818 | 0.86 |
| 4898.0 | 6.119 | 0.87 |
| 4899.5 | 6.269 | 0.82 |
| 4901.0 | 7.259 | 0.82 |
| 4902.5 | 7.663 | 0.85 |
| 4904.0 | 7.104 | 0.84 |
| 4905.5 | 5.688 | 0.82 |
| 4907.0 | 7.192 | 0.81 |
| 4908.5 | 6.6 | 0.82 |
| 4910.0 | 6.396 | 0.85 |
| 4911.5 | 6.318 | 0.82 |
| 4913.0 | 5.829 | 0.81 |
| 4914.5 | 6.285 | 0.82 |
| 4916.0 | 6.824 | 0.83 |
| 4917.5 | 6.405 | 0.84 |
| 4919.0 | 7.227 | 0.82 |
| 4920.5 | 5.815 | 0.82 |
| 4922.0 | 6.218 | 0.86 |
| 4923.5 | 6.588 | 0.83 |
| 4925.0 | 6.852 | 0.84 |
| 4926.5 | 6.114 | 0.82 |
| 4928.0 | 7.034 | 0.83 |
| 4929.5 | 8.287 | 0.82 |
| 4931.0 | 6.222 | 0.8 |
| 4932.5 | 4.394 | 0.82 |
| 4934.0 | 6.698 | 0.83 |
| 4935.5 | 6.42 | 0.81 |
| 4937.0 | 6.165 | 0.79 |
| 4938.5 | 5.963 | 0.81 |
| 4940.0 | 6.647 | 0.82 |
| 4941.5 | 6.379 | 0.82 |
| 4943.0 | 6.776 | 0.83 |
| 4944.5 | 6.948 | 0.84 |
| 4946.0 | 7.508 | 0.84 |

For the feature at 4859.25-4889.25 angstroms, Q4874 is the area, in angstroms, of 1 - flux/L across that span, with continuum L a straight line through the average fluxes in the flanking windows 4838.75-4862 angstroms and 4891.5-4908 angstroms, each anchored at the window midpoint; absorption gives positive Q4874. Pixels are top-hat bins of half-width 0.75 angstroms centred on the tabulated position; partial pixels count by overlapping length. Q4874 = 2.1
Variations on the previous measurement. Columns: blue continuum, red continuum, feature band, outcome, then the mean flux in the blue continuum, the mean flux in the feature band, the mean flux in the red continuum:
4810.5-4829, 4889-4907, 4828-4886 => 0.78 angstroms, 6.42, 6.42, 6.62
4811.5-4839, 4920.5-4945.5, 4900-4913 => -0.45 angstroms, 6.55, 6.71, 6.47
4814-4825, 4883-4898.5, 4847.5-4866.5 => 0.33 angstroms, 6.46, 6.27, 6.3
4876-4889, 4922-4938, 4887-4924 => -0.76 angstroms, 6.3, 6.51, 6.46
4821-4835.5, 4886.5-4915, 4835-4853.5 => -0.17 angstroms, 6.63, 6.66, 6.49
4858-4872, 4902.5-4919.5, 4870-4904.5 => -1.57 angstroms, 5.83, 6.47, 6.57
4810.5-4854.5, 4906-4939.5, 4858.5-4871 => 1.34 angstroms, 6.6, 5.84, 6.44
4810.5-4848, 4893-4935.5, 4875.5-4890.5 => 0.48 angstroms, 6.57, 6.33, 6.53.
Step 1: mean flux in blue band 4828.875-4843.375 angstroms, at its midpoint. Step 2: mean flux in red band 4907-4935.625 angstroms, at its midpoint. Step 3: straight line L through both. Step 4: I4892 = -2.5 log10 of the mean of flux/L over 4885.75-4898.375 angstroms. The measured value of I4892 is 0.045 mag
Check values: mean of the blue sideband 6.55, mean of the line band 6.23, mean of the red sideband 6.47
